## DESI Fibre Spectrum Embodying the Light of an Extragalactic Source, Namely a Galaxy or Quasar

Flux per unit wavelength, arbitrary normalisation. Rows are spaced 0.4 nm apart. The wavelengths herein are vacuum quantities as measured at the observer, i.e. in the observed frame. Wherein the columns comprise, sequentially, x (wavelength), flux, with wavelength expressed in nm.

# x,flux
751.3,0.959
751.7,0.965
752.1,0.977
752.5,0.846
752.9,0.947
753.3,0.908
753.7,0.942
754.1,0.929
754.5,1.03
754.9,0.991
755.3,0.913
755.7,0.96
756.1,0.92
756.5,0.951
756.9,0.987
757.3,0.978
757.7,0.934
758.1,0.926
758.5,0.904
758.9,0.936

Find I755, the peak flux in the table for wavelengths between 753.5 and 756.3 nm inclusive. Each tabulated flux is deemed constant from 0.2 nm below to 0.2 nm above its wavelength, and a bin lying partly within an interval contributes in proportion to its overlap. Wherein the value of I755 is 1.03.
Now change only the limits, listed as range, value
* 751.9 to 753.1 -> 0.977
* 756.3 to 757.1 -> 0.987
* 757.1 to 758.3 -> 0.978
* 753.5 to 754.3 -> 0.942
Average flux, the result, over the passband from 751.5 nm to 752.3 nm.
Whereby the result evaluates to 0.971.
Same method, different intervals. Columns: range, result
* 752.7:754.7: 0.951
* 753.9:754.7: 0.98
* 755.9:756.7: 0.936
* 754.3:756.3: 0.963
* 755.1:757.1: 0.946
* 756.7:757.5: 0.982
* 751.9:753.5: 0.919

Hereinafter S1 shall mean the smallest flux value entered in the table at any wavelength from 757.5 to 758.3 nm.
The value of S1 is 0.926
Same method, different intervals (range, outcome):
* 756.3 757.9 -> 0.934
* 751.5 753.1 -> 0.846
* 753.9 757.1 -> 0.913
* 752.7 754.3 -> 0.908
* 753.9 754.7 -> 0.929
